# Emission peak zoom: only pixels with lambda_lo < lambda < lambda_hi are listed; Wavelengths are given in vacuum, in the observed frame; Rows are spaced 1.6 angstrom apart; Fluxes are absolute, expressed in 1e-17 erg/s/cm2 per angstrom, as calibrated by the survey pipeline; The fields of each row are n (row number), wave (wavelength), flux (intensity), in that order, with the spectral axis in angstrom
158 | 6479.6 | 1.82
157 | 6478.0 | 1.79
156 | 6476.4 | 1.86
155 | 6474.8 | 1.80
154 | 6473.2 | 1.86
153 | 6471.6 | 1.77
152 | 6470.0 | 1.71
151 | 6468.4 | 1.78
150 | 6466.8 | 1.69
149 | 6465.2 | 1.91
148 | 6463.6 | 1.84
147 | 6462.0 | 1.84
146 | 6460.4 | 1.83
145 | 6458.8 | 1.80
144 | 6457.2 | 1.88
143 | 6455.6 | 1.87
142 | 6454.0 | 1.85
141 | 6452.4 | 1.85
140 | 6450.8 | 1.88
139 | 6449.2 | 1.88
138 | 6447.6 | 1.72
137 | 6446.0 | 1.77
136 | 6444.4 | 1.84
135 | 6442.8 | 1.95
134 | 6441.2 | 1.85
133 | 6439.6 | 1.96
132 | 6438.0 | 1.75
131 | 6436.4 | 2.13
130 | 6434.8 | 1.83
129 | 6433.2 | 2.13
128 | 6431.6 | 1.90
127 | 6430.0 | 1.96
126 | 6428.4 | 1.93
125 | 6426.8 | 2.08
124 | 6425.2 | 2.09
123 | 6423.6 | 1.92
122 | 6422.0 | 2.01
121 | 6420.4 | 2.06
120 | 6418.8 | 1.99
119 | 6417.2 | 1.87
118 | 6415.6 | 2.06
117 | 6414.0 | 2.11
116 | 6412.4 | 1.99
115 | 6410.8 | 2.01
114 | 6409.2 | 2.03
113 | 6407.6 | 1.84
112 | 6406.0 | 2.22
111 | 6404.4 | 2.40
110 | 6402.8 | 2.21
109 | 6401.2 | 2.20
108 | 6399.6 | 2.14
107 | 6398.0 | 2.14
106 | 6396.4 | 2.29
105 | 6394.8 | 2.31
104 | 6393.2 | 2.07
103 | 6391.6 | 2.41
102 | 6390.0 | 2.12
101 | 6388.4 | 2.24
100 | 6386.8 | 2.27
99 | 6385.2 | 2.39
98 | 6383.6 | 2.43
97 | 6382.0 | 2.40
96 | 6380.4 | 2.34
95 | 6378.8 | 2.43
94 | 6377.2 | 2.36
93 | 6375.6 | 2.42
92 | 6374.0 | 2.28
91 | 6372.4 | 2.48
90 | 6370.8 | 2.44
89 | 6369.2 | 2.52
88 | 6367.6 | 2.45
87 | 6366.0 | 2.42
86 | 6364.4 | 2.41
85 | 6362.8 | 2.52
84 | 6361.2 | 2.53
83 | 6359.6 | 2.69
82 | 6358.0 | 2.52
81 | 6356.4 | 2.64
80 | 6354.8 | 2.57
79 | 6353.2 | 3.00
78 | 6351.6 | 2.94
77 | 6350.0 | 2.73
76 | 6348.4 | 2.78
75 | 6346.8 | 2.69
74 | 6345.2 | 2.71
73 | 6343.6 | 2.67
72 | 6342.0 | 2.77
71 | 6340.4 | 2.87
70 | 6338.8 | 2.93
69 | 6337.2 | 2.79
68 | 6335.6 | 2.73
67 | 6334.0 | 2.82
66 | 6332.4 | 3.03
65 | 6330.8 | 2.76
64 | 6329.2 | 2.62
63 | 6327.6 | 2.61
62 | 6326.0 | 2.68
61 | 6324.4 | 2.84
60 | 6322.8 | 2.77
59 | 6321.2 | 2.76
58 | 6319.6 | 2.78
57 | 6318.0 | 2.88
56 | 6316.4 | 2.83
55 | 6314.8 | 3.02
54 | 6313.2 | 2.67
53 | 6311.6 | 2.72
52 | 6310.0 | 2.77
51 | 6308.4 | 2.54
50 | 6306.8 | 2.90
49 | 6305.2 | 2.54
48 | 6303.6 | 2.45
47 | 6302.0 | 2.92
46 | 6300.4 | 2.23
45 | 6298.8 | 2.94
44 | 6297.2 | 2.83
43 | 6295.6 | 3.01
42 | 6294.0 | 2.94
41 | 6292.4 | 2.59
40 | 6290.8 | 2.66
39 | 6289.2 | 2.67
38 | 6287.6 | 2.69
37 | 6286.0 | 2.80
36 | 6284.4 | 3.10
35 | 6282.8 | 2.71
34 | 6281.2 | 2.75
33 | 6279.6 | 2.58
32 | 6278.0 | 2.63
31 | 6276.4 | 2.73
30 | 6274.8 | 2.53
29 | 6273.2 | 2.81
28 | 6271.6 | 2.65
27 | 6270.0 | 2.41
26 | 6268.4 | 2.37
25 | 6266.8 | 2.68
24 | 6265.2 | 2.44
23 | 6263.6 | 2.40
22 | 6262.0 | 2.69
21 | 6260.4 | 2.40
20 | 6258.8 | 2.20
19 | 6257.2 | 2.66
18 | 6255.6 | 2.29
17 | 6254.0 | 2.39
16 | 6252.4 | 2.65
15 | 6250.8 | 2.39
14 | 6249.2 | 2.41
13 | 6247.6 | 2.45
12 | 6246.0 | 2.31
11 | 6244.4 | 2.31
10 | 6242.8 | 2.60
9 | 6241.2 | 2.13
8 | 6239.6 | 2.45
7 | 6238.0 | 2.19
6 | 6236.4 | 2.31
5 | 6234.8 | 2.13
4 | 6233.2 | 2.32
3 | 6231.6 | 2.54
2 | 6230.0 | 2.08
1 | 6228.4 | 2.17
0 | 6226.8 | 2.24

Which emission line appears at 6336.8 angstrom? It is C III]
